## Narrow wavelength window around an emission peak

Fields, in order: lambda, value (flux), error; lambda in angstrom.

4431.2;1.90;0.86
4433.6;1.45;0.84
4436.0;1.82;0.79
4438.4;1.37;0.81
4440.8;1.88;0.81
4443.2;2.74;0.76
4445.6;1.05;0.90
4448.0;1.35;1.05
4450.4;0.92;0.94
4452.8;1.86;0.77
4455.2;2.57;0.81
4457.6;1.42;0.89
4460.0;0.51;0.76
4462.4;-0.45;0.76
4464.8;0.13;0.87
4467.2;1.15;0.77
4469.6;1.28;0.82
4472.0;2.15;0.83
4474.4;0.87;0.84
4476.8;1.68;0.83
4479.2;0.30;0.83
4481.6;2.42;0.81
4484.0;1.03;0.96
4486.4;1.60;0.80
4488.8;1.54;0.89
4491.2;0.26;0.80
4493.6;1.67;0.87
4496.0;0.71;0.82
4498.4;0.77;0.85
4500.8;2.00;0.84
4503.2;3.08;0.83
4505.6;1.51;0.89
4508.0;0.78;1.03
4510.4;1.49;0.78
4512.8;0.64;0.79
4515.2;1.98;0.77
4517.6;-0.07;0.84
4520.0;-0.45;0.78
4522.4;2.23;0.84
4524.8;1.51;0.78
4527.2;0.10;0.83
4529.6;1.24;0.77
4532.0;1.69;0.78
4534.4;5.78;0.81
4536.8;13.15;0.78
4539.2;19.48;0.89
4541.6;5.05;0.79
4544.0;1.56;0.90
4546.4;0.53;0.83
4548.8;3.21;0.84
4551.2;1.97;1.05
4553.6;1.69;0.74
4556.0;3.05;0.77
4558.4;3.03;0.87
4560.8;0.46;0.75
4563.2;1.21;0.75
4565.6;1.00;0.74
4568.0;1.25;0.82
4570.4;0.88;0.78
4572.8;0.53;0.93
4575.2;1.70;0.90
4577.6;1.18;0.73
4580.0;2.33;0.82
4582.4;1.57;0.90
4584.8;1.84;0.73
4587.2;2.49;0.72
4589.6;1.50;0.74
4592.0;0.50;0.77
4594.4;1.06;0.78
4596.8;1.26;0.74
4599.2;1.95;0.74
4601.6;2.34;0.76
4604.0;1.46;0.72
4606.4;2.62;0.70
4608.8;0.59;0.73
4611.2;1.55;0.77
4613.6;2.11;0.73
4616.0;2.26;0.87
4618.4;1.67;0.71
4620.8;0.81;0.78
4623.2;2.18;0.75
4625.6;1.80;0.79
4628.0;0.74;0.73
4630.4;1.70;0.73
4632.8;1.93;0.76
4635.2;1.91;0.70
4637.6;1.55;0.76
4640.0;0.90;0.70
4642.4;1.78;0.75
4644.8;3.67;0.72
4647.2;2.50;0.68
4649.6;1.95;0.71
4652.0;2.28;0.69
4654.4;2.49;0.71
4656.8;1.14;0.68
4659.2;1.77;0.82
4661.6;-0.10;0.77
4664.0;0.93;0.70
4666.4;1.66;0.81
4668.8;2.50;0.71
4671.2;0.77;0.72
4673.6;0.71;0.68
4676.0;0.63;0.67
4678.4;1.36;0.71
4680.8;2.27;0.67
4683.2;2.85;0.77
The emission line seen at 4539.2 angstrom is [O II]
